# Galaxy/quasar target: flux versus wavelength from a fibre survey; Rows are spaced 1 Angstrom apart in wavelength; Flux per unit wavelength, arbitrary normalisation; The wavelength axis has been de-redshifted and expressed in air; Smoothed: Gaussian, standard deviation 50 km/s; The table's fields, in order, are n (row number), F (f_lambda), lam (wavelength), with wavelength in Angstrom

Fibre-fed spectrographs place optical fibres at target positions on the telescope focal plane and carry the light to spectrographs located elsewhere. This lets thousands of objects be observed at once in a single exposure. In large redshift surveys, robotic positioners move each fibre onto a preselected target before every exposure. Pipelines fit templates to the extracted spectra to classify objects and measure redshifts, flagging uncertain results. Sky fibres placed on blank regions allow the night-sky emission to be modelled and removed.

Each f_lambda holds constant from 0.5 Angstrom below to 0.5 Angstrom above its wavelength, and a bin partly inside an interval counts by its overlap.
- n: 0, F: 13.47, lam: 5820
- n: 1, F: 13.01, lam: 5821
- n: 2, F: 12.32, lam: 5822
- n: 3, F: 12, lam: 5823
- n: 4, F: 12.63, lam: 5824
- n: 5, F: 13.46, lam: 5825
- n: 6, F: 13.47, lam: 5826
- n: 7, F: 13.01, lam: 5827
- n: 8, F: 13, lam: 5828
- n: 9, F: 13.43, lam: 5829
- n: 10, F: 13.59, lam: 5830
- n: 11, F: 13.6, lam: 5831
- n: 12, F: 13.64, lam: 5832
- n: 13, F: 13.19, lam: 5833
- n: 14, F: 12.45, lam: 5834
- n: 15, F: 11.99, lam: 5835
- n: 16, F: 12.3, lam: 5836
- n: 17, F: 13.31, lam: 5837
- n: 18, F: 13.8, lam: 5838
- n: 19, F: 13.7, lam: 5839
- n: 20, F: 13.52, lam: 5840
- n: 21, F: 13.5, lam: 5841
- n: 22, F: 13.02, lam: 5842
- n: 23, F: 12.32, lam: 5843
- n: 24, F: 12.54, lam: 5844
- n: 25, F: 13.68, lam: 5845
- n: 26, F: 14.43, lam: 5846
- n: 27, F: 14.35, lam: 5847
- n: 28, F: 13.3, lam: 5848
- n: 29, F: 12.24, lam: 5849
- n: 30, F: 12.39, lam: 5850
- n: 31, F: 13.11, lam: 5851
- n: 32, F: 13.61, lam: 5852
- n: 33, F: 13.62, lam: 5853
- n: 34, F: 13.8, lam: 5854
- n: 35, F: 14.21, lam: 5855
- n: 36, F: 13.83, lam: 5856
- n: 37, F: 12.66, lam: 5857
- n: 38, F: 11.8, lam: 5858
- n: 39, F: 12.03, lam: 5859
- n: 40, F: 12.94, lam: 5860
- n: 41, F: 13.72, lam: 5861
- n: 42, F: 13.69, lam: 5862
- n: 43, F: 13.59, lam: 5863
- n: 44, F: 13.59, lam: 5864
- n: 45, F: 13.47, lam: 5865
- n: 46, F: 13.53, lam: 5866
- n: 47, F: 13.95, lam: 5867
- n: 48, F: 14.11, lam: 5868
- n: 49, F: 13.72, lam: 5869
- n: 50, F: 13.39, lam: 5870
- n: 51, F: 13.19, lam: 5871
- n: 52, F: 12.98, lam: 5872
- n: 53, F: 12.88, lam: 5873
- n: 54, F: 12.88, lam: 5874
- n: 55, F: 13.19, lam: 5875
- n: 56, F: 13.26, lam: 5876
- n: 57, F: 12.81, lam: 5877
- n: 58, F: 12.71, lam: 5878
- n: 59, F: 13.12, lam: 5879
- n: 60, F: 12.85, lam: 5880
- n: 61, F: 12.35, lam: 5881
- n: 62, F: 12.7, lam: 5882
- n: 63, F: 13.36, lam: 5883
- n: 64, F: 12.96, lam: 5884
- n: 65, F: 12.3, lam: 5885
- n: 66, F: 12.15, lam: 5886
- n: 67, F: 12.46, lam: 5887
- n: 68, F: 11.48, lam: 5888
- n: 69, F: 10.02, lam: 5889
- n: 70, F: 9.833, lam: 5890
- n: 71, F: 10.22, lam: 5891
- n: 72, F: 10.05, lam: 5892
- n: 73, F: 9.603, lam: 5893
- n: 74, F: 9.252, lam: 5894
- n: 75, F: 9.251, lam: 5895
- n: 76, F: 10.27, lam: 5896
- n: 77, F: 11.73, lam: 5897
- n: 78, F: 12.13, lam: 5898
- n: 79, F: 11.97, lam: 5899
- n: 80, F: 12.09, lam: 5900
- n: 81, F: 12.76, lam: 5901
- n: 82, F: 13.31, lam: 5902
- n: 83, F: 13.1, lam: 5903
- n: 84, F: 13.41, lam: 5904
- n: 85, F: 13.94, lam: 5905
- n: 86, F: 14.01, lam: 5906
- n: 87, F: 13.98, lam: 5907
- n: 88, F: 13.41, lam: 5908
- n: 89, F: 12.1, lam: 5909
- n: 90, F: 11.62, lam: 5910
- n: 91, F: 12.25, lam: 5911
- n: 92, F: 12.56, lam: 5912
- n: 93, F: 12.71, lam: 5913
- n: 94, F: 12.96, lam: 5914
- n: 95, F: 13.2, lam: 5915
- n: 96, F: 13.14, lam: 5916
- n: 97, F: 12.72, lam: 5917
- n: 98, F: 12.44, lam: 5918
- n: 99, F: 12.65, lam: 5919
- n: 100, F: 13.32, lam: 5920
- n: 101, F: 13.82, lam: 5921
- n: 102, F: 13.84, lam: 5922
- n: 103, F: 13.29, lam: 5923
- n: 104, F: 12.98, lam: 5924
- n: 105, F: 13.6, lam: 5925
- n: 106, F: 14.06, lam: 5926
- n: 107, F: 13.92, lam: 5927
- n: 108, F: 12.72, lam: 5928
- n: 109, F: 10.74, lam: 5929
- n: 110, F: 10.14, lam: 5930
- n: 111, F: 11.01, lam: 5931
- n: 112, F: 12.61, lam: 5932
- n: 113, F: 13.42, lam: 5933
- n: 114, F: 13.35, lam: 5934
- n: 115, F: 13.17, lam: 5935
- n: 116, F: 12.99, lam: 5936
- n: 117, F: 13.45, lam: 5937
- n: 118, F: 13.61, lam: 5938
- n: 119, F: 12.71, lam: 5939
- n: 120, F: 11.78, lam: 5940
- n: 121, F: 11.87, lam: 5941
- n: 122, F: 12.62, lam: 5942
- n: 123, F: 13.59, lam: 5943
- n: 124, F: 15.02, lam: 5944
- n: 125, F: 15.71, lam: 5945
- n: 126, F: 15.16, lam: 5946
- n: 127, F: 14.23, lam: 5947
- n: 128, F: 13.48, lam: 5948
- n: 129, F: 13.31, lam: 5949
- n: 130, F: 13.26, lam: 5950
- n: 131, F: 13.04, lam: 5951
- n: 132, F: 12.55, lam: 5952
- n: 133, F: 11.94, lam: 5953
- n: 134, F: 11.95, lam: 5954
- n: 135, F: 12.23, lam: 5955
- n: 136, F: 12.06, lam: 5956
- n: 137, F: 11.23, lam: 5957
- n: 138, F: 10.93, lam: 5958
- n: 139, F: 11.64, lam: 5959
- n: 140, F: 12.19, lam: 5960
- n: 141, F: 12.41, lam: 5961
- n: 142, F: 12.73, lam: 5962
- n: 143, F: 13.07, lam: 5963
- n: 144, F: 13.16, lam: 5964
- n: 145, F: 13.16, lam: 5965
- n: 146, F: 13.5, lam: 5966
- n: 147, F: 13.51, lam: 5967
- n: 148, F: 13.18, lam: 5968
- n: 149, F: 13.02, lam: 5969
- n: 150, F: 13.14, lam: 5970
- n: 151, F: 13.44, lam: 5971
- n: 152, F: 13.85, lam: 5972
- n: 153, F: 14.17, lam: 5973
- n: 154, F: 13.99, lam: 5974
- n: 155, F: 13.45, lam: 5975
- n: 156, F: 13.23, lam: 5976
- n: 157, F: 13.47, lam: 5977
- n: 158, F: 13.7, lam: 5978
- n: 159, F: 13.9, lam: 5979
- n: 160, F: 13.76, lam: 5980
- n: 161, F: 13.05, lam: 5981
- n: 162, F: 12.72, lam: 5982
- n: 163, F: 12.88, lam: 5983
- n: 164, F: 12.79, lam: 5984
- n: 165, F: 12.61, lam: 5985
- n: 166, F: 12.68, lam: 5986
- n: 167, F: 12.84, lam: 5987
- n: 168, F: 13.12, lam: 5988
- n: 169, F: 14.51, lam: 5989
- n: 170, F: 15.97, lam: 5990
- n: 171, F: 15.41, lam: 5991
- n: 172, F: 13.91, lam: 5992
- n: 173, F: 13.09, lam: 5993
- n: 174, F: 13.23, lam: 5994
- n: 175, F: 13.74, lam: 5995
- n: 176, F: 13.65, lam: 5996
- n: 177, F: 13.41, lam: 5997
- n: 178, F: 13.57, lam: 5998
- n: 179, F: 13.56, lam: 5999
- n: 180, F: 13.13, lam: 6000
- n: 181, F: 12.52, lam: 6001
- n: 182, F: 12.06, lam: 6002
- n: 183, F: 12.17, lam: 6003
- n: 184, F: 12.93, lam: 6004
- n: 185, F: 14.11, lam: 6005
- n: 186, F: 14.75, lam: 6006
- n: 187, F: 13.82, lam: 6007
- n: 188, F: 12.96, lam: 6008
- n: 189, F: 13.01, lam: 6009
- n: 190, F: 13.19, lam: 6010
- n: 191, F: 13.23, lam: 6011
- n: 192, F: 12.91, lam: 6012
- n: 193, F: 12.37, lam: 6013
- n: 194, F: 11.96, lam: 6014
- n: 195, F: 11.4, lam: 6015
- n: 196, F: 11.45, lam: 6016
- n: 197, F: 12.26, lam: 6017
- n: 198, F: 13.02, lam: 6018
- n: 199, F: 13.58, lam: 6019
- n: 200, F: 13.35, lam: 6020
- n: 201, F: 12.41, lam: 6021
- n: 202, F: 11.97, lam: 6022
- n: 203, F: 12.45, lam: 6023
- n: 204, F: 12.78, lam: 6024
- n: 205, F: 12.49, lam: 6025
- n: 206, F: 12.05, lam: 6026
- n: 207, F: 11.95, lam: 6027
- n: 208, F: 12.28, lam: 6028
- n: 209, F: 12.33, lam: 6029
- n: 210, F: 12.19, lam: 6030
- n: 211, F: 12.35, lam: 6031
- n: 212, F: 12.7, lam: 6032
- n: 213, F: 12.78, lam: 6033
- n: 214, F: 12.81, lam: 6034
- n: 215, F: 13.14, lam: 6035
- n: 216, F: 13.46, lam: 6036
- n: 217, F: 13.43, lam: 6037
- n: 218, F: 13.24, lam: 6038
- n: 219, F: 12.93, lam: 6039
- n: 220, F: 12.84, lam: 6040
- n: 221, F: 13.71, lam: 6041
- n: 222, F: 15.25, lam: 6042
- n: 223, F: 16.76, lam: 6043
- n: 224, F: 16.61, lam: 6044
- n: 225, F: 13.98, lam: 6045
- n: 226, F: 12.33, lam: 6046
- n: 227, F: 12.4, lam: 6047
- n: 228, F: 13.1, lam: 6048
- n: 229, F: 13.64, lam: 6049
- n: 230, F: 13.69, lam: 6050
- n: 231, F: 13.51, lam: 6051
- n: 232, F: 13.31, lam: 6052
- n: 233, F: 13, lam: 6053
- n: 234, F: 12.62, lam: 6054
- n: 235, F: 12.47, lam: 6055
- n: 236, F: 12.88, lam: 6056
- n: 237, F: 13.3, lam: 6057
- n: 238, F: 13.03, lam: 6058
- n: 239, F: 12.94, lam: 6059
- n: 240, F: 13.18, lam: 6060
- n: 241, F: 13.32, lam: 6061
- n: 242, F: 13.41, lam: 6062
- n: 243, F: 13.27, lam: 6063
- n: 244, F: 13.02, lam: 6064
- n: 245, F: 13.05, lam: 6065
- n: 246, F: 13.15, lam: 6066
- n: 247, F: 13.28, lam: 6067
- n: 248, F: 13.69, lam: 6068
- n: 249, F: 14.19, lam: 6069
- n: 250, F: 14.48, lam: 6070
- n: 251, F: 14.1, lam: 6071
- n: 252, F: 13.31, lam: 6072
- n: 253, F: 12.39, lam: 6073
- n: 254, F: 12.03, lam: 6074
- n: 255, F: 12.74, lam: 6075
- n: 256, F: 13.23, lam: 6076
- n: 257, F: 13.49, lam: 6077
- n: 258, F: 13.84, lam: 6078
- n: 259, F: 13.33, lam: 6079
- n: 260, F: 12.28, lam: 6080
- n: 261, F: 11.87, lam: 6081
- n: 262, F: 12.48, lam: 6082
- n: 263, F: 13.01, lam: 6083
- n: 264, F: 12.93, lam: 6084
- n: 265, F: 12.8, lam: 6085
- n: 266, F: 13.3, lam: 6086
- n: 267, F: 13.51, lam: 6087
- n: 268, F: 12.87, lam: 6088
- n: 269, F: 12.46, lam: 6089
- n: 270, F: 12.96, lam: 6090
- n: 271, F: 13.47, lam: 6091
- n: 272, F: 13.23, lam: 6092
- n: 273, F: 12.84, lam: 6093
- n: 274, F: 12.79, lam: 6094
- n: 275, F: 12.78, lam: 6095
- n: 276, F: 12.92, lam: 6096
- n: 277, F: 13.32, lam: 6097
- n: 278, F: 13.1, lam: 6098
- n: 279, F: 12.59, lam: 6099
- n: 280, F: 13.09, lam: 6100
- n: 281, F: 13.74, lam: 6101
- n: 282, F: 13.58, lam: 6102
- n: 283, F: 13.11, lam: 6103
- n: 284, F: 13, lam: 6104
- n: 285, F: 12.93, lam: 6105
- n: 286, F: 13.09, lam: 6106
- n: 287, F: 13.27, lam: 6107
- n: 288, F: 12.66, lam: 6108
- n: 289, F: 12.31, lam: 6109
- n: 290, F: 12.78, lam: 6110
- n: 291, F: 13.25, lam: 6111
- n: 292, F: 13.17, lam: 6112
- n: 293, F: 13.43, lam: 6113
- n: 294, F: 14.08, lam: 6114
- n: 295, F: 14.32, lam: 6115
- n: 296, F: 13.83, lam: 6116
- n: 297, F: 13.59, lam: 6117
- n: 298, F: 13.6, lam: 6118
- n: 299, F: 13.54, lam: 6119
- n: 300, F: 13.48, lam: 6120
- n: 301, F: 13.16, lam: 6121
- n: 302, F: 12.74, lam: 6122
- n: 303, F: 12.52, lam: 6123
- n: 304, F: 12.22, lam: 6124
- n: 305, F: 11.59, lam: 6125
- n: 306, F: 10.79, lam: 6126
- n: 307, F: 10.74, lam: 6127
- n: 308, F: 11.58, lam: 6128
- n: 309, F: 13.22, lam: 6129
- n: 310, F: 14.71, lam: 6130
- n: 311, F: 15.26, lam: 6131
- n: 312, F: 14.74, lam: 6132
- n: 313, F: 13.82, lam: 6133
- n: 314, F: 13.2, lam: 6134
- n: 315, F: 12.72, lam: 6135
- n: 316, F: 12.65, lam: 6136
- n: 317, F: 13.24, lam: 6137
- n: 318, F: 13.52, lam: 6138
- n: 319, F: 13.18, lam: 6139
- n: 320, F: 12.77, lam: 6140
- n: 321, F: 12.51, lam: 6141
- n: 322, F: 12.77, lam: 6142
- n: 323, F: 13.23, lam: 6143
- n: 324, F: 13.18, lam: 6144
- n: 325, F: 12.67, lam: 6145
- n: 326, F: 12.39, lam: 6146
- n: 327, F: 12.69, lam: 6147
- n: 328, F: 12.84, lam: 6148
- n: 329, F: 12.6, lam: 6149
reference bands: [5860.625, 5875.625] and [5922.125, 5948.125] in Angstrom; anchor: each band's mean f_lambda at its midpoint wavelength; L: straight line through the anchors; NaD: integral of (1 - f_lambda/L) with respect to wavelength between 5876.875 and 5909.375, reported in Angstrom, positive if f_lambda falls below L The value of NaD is 3.1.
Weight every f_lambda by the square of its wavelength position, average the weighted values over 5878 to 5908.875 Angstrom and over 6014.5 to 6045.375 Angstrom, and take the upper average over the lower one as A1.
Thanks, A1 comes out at 1.14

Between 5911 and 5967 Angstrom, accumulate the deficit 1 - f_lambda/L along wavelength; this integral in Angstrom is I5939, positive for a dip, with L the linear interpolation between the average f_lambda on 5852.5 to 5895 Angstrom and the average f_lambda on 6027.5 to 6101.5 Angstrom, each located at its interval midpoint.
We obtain -0.4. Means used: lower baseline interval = 12.6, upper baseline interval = 13.2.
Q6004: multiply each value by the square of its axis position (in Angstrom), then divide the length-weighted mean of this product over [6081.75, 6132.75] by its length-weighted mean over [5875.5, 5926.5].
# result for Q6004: 1.1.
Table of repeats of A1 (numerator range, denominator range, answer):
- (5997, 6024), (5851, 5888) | 1.03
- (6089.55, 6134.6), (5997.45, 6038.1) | 1.06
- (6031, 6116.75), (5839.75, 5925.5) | 1.11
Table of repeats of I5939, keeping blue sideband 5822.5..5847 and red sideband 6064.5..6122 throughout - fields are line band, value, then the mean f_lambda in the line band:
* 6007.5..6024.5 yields 0.7 Angstrom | 12.6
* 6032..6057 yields -0.6 Angstrom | 13.5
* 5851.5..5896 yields 2.1 Angstrom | 12.5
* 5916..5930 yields 0.2 Angstrom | 13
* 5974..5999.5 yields -0.7 Angstrom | 13.5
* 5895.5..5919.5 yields 0.9 Angstrom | 12.7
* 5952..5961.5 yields 0.9 Angstrom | 11.9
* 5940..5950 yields -0.4 Angstrom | 13.8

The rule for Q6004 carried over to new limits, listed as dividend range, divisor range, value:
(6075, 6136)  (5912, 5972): 1.07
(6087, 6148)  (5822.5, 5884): 1.08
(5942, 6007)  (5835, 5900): 1.09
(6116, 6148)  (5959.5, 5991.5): 1.02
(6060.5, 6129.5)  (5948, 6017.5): 1.04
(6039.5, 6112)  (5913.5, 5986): 1.06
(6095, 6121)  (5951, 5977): 1.09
